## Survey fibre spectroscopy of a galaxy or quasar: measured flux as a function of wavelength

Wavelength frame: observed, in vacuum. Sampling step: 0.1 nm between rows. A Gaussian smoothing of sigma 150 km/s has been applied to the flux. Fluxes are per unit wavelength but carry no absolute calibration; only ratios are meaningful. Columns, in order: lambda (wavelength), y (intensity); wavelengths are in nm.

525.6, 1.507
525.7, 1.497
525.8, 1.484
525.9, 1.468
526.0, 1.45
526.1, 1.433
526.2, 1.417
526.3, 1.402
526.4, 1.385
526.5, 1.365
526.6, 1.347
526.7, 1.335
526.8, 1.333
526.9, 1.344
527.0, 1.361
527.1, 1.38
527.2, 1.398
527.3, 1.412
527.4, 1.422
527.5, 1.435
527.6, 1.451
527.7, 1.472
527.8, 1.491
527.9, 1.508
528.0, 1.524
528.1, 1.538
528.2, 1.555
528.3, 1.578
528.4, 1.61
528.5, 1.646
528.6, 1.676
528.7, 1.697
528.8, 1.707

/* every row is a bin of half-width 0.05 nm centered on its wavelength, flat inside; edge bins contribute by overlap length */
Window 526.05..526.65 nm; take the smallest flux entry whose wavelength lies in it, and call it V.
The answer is 1.347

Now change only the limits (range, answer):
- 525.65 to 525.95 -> 1.468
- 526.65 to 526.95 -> 1.333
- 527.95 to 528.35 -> 1.524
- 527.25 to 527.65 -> 1.412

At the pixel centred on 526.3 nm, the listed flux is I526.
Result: 1.402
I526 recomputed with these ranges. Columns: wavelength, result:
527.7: 1.472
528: 1.524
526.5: 1.365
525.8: 1.484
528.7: 1.697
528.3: 1.578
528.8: 1.707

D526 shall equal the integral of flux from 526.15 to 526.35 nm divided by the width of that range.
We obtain 1.41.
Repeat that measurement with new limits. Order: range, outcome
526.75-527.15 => 1.35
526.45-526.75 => 1.35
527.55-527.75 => 1.46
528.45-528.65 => 1.66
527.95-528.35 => 1.55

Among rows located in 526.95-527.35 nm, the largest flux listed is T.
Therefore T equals 1.412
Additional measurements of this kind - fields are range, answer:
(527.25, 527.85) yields 1.491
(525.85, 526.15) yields 1.468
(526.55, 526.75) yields 1.347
